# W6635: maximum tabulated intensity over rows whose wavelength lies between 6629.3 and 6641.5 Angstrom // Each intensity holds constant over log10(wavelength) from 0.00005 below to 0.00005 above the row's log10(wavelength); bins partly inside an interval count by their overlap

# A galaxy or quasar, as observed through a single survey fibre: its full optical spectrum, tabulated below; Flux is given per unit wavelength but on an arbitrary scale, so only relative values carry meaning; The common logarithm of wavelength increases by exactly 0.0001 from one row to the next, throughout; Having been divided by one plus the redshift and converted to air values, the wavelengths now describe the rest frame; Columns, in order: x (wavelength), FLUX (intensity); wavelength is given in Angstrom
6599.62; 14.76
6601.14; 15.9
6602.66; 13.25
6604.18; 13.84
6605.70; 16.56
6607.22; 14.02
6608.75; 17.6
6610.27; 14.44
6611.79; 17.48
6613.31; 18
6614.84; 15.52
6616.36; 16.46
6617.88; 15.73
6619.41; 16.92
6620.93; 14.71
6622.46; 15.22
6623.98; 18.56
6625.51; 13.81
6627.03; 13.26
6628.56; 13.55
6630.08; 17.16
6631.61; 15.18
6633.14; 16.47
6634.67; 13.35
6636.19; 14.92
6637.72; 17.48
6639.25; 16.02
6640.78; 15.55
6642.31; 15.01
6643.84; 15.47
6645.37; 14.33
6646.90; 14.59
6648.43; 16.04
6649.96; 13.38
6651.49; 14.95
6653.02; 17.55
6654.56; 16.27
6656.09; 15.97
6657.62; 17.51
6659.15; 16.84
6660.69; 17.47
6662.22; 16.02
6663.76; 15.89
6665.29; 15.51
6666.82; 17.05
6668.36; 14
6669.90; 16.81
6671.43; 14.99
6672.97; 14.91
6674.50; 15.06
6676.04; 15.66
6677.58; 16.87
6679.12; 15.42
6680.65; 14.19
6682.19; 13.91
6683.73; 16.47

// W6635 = 17.48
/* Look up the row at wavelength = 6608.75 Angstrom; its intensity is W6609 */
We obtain 17.6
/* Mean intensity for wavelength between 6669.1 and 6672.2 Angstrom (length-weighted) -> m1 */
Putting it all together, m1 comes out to 15.9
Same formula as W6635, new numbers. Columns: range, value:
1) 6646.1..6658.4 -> 17.55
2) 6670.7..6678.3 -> 16.87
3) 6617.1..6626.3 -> 18.56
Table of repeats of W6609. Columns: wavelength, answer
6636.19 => 14.92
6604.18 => 13.84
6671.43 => 14.99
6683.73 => 16.47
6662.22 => 16.02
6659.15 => 16.84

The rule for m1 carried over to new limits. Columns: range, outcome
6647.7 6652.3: 14.8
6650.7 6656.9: 16.2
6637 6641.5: 16.3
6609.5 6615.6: 16.4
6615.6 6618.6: 16.1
